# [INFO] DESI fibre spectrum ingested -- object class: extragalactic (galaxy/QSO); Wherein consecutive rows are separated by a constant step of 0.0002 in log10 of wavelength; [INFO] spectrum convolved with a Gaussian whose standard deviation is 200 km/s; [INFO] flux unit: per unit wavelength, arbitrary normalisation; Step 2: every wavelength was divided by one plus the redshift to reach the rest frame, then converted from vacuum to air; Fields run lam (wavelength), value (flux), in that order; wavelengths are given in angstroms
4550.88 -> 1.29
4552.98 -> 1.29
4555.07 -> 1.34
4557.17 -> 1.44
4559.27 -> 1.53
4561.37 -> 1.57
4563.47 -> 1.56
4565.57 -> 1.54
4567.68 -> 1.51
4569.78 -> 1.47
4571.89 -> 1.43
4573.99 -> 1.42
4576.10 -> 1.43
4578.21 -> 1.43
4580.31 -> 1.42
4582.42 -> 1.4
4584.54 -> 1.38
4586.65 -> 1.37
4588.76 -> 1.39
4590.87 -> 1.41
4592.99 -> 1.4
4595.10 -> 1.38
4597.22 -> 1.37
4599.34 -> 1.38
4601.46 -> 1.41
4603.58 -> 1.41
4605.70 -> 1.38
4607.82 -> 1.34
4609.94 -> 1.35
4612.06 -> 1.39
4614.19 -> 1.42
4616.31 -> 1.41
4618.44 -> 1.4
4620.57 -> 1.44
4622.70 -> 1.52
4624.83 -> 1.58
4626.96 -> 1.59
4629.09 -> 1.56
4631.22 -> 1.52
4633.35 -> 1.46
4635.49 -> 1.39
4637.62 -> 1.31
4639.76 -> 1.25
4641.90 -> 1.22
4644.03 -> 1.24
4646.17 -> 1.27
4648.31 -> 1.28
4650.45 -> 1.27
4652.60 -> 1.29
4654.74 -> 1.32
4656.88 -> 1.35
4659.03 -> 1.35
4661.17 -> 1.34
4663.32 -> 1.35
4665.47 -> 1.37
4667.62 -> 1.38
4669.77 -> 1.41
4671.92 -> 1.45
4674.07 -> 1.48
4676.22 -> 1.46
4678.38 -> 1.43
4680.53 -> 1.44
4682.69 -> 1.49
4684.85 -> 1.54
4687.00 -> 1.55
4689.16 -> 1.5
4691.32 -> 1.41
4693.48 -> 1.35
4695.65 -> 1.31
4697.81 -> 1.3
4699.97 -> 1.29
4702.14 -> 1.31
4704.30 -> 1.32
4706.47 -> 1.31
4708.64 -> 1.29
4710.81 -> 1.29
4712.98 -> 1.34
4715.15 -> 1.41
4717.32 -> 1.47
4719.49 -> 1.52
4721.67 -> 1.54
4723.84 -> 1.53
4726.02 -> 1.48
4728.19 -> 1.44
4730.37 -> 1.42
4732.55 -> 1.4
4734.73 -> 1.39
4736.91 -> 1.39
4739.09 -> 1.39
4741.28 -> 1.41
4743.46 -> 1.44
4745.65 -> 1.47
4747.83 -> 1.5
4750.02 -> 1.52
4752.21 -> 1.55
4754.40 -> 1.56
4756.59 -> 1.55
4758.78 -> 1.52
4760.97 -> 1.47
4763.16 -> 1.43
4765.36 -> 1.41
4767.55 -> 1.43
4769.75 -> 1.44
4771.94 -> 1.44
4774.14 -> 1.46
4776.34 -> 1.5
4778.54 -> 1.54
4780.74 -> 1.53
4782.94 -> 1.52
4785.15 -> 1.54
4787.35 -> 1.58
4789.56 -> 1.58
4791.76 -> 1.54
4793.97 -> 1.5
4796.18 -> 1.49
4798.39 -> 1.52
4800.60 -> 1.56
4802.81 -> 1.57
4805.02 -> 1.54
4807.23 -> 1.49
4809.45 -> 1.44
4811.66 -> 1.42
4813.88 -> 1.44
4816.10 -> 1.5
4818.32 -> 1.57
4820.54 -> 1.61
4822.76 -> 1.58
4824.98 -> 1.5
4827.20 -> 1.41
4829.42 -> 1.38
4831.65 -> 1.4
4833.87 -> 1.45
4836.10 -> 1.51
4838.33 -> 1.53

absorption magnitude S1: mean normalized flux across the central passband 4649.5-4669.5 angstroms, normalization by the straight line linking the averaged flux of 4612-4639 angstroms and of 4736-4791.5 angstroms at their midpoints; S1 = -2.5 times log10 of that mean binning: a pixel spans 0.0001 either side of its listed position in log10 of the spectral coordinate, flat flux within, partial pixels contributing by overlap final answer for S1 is 0.10 mag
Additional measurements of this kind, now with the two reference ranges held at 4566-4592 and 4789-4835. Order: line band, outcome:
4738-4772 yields 0.01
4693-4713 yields 0.12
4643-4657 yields 0.13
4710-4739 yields 0.03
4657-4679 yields 0.04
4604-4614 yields 0.05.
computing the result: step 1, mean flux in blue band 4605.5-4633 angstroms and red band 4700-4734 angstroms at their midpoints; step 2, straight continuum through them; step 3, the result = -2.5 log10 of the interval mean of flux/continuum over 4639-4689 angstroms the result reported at 0.04 mag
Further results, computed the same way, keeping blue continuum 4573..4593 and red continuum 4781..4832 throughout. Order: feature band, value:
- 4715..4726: -0.022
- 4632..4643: 0.078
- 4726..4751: 0.032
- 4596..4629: -0.008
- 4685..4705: 0.059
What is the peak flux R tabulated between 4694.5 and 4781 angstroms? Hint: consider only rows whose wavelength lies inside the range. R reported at 1.56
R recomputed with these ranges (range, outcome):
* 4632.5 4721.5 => 1.55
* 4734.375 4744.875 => 1.44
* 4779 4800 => 1.58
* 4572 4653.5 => 1.59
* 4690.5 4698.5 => 1.41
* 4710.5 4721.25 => 1.52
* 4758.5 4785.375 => 1.54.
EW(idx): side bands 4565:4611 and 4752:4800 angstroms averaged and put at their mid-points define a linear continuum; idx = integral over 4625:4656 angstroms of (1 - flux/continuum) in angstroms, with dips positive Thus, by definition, 1.6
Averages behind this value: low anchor 1.41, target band 1.36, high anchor 1.5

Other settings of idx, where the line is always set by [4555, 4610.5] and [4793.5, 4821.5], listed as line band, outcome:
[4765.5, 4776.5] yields 0.38 angstroms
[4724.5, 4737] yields 0.47 angstroms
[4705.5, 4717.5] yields 1.07 angstroms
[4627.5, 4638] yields -0.14 angstroms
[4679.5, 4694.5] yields -0.04 angstroms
